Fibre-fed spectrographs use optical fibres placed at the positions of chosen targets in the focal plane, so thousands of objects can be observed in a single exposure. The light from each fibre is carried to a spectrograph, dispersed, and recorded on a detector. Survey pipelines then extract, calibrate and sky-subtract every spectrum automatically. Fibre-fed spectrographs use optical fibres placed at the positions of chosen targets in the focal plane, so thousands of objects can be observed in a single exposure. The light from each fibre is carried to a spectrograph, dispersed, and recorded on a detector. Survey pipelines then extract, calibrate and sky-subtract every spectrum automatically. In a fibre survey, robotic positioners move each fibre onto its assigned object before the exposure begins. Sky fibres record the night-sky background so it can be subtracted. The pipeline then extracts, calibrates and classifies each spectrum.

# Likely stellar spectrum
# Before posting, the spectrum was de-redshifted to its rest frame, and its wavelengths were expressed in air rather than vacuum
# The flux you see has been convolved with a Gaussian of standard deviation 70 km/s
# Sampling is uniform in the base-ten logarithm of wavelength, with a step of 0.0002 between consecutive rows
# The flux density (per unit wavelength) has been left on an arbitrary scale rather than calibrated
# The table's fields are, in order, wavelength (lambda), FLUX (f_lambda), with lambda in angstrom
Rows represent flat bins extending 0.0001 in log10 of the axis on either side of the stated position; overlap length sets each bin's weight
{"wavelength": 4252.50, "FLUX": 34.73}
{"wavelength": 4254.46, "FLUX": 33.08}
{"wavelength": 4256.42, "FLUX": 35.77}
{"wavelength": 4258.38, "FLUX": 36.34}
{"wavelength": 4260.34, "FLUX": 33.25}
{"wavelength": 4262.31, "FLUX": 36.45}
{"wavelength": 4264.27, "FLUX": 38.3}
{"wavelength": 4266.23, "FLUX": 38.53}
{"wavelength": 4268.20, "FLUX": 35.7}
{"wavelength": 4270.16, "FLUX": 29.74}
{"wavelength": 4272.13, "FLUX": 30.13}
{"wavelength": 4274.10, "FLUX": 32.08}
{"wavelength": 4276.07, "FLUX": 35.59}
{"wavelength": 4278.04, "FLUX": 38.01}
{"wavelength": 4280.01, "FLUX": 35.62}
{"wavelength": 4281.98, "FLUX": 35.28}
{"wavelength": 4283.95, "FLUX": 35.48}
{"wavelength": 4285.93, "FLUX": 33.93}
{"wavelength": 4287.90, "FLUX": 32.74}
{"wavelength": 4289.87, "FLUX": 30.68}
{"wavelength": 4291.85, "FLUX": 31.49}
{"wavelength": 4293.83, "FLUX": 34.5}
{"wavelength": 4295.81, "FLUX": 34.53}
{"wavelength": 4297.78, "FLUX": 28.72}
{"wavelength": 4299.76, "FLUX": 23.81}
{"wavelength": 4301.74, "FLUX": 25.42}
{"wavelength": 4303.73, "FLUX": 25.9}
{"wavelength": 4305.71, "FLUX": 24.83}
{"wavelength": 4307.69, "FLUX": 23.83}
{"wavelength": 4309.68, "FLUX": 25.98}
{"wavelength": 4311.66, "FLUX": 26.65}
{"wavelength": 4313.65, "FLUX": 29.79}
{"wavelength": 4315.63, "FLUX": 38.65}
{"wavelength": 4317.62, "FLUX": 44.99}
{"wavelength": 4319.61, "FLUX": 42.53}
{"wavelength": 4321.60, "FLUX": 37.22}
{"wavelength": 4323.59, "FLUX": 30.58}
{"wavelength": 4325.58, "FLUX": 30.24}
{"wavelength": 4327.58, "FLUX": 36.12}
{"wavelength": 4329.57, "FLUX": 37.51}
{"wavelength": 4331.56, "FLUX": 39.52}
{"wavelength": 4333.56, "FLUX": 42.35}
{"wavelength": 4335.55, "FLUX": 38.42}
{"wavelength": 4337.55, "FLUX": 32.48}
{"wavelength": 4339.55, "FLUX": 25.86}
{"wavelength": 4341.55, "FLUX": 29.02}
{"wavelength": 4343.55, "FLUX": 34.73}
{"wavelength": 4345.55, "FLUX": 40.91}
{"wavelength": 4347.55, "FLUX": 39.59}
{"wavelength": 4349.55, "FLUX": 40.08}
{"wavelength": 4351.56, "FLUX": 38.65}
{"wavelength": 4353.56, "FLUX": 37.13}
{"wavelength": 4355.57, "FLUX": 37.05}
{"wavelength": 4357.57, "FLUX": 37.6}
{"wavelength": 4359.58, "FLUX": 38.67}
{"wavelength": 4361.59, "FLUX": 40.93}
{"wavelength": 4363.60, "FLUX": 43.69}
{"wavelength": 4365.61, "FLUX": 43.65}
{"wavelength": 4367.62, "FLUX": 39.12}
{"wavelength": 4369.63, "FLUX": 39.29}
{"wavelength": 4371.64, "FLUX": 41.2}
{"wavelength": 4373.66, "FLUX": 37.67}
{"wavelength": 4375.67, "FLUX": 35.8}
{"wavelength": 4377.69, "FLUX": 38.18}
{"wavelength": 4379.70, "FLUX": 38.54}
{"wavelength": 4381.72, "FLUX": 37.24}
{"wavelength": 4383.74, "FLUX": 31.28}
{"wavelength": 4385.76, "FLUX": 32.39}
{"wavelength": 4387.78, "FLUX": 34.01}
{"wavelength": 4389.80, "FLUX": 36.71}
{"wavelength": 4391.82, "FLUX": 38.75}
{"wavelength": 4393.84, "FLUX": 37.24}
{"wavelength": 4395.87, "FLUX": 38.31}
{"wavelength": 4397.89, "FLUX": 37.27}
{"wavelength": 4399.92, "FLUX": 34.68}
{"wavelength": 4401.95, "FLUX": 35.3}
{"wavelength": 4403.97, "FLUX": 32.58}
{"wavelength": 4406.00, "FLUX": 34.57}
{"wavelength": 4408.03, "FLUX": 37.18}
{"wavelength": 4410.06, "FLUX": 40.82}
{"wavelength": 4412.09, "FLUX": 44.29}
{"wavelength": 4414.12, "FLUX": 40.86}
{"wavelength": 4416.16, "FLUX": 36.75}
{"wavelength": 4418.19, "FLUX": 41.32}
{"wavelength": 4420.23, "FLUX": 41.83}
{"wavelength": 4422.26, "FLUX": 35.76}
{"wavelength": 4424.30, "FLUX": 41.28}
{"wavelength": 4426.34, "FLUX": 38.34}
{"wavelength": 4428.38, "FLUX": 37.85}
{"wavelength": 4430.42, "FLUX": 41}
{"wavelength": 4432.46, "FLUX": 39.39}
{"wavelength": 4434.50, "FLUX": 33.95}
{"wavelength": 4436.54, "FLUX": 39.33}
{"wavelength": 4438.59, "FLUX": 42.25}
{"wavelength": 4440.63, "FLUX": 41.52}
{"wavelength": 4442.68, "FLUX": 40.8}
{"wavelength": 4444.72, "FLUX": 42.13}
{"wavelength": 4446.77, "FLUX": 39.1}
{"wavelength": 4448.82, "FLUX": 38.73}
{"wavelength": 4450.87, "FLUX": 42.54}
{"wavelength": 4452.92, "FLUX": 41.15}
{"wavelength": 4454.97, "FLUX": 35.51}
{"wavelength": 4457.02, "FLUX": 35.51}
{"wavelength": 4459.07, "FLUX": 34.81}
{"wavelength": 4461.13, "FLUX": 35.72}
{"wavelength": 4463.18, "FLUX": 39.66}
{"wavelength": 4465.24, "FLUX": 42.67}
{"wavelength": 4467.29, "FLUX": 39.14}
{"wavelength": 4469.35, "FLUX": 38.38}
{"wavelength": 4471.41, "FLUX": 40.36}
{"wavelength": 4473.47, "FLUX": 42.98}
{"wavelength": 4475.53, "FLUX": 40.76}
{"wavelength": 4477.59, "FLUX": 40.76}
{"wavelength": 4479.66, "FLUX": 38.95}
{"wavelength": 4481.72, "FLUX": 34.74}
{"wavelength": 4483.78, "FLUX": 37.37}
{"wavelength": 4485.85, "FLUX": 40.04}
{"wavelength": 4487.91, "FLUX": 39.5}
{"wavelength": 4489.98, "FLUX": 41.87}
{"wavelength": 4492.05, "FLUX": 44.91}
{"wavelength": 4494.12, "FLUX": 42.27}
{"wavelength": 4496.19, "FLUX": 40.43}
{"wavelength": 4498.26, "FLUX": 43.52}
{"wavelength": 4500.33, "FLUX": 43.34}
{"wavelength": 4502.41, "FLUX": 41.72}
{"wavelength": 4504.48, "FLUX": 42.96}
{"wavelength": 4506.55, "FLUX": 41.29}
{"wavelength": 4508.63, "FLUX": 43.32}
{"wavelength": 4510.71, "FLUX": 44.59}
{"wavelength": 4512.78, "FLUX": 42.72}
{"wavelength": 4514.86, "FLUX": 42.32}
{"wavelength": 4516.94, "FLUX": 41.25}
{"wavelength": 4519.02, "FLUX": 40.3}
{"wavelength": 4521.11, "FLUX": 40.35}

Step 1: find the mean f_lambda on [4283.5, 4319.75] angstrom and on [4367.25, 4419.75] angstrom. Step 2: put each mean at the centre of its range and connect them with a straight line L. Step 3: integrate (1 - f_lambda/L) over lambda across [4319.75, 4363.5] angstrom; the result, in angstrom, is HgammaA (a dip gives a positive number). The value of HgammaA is -3.8 angstrom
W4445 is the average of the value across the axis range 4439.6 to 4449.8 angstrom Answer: 40.5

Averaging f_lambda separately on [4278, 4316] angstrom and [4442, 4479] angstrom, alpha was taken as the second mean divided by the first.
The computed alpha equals 1.3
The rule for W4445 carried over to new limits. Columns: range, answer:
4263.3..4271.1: 35.6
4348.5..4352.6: 39.3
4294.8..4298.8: 31.6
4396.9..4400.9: 35.9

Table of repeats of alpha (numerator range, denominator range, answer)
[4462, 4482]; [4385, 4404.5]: 1.12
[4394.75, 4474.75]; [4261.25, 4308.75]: 1.21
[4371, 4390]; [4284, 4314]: 1.25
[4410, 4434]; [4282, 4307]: 1.31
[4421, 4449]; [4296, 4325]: 1.28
